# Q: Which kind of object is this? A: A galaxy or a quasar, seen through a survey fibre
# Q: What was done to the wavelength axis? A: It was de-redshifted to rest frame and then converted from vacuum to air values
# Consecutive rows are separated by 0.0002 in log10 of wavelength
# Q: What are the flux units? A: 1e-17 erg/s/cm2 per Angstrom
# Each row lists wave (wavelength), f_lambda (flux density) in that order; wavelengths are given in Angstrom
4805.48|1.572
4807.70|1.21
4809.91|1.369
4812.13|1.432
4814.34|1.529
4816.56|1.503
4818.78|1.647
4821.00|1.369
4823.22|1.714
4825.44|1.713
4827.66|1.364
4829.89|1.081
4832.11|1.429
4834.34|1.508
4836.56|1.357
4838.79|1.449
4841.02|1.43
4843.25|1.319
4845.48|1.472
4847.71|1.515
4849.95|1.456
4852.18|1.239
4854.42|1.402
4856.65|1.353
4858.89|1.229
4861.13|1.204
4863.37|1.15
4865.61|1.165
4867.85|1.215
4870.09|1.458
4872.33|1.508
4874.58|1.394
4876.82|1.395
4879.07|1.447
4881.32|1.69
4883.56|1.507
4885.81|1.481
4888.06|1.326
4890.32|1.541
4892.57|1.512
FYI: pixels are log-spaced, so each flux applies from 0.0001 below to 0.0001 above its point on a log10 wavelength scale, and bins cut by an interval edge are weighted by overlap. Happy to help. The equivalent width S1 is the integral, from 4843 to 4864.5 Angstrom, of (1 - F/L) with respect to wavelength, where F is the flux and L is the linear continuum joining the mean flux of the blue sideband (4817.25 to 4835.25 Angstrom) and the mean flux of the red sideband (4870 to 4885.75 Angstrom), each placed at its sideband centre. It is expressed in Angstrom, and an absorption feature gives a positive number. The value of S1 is 2.2 Angstrom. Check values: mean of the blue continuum 1.48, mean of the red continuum 1.49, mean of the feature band 1.33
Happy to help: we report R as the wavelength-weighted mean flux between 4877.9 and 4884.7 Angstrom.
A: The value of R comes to 1.55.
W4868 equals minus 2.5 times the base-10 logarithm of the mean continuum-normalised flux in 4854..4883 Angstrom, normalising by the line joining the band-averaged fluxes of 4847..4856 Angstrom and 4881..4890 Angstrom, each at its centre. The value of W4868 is 0.07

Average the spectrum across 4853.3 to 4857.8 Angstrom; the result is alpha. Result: 1.38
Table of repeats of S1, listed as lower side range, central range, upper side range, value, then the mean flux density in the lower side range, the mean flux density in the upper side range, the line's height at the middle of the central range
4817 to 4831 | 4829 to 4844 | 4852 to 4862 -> 0.4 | 1.48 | 1.29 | 1.41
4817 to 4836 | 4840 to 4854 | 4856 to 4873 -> -0.4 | 1.48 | 1.28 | 1.37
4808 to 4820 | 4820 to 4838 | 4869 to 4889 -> 0.4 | 1.48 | 1.47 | 1.47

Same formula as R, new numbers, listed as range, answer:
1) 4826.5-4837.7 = 1.35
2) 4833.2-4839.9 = 1.44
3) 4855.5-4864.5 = 1.23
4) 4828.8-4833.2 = 1.26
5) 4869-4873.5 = 1.48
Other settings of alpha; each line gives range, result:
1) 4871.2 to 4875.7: 1.45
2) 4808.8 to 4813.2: 1.4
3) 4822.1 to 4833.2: 1.46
